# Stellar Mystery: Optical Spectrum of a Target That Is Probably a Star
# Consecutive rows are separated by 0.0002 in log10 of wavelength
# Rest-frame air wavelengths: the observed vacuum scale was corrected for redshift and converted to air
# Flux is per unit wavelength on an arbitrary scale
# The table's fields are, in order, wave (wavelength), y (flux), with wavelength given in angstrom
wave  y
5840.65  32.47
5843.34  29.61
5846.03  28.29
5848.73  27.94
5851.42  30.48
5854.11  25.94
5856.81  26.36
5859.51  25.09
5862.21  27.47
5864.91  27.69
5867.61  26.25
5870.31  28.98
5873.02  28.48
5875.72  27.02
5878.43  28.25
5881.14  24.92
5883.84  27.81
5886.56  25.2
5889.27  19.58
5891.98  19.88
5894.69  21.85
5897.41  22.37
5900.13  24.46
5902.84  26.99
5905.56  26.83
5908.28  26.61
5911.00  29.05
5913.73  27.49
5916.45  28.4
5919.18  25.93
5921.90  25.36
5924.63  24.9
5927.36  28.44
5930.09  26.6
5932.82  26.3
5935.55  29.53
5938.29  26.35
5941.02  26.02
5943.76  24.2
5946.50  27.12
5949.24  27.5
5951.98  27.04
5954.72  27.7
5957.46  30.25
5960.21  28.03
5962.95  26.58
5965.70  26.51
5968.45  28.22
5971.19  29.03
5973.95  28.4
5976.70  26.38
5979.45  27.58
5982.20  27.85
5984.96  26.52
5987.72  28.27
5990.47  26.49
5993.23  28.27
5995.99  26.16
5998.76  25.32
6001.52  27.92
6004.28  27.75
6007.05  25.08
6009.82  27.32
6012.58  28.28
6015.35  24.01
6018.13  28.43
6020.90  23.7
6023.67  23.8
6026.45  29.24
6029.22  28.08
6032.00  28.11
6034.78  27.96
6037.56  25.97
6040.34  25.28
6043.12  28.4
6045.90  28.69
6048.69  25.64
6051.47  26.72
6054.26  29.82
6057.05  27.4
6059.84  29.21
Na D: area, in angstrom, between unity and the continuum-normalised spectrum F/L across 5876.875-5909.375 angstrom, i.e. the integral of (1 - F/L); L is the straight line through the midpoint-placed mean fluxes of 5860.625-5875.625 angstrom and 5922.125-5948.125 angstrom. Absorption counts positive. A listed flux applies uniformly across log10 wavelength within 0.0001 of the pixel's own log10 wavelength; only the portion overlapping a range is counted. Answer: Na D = 3.2 angstrom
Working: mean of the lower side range 27.7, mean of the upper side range 26.6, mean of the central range 24.6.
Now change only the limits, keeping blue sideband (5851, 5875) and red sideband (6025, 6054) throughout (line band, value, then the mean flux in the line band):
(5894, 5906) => 1.26 angstrom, 24.5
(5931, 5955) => 0.49 angstrom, 26.8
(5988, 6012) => 0.48 angstrom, 26.9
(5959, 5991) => -0.11 angstrom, 27.5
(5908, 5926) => 0.34 angstrom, 26.8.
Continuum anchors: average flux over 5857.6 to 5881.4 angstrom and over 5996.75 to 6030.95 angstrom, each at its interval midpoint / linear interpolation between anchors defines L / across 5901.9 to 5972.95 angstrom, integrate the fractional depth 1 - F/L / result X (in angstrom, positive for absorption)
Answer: -0.77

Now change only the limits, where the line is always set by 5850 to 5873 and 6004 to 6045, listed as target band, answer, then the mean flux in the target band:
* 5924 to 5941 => 0.04 angstrom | 27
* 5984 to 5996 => -0.17 angstrom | 27.3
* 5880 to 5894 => 2.00 angstrom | 23.4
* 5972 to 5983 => -0.28 angstrom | 27.6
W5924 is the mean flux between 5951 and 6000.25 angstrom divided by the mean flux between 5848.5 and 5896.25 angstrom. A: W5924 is 1.06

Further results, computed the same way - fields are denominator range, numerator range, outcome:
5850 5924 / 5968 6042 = 1.04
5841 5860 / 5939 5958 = 0.96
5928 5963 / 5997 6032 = 0.98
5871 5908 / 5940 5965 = 1.09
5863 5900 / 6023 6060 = 1.09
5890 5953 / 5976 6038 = 1.04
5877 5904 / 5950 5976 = 1.16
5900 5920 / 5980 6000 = 0.99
